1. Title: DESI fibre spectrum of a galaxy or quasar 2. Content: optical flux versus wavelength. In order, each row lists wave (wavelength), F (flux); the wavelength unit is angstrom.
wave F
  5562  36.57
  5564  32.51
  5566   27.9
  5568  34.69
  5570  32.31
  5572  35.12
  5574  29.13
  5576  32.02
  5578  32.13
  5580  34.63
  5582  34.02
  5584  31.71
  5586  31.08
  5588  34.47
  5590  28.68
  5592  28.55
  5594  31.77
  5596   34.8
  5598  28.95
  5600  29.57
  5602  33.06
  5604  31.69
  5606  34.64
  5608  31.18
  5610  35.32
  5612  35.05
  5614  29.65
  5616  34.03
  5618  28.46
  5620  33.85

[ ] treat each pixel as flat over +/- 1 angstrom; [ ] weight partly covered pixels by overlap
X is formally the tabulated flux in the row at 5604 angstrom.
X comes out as 31.69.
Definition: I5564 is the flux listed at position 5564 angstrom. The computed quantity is 32.51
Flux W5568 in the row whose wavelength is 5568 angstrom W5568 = 34.69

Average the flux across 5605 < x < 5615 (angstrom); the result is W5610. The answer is 33.2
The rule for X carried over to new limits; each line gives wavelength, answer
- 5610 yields 35.32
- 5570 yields 32.31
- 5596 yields 34.8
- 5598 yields 28.95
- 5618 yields 28.46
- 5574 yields 29.13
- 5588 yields 34.47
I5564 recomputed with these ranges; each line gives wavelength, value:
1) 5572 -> 35.12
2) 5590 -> 28.68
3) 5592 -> 28.55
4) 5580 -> 34.63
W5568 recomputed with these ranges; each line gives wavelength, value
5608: 31.18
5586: 31.08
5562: 36.57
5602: 33.06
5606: 34.64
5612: 35.05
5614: 29.65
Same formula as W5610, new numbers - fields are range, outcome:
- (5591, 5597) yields 31.7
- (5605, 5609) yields 32.9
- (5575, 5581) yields 32.9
